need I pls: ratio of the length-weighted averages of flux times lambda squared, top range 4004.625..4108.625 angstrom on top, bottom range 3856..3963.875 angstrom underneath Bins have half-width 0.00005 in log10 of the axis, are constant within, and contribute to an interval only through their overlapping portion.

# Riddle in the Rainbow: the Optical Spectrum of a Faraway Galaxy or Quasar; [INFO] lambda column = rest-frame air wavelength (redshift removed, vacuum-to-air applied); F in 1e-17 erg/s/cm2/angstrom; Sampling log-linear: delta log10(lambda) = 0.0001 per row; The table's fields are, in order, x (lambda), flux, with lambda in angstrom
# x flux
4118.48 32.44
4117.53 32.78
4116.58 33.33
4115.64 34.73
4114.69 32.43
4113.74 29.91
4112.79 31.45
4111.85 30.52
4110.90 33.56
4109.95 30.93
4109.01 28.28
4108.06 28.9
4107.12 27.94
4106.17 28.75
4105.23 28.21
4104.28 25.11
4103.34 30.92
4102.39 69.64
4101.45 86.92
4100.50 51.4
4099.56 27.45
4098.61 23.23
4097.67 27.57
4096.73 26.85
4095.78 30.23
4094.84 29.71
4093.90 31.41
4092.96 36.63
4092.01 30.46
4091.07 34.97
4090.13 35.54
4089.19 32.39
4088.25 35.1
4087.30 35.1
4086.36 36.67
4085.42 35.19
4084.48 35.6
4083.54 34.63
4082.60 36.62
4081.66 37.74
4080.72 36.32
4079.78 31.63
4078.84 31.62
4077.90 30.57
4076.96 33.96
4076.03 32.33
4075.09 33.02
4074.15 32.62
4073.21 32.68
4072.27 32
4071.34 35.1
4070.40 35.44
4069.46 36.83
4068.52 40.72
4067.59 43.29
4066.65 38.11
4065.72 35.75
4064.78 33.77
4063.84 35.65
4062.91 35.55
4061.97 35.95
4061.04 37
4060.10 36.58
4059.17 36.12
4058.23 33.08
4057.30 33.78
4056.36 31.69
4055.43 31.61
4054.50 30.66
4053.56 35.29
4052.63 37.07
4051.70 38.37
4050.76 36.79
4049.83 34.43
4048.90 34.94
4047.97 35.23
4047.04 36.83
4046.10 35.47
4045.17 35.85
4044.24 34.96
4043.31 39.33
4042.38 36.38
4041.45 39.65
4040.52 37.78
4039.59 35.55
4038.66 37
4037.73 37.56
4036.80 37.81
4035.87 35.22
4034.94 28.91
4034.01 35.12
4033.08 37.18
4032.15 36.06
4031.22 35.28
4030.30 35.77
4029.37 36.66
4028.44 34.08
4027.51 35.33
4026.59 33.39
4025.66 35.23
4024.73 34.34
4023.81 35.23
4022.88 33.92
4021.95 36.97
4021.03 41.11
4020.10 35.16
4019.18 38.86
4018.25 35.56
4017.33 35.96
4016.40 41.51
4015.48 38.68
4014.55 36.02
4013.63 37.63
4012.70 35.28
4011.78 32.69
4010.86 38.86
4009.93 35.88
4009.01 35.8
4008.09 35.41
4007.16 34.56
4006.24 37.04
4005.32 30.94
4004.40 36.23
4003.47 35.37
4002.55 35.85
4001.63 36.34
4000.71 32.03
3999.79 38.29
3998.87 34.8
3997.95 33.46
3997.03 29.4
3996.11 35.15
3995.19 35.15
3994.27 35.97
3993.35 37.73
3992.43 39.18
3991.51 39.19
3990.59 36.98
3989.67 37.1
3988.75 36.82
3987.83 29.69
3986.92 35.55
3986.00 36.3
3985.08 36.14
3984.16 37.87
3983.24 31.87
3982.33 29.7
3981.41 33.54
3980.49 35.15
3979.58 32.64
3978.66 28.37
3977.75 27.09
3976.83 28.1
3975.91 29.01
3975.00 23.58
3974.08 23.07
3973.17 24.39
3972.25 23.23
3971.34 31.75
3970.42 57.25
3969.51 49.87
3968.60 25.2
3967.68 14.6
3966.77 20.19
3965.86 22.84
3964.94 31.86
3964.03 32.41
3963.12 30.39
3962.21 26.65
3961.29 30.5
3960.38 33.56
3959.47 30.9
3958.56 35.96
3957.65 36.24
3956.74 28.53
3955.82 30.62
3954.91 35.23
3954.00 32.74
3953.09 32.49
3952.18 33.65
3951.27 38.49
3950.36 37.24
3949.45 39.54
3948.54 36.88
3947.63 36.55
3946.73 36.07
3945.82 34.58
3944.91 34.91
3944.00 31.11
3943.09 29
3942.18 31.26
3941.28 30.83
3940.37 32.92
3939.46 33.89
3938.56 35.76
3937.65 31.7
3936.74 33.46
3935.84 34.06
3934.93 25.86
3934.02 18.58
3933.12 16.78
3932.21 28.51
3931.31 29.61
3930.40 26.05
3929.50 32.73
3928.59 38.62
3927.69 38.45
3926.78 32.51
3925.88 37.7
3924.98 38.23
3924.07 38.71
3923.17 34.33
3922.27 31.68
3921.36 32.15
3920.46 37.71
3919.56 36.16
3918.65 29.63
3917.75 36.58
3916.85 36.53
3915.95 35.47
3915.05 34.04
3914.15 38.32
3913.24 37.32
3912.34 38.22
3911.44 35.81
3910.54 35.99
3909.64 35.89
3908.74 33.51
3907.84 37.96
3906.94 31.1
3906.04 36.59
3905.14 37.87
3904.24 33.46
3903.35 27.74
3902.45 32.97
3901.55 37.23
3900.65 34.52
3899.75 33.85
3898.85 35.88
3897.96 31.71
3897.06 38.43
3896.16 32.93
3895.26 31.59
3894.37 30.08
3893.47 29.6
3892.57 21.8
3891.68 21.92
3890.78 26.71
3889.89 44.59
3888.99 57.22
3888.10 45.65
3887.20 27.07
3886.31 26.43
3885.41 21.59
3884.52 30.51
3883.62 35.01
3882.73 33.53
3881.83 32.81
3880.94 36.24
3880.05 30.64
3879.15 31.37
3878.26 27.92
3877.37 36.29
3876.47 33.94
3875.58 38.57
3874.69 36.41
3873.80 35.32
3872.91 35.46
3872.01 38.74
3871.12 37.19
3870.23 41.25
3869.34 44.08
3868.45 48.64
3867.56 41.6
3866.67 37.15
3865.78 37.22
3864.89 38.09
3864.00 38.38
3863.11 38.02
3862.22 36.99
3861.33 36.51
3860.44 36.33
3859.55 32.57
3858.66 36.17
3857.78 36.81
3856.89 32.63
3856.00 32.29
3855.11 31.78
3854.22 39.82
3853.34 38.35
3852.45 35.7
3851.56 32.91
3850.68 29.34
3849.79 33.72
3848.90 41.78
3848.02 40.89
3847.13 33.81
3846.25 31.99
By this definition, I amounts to 1.12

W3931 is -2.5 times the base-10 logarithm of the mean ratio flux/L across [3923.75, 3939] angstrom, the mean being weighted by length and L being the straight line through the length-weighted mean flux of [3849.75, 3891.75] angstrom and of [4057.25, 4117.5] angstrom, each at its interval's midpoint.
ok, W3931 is 0.13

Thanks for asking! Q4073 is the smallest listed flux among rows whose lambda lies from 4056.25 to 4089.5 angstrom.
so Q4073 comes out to 30.57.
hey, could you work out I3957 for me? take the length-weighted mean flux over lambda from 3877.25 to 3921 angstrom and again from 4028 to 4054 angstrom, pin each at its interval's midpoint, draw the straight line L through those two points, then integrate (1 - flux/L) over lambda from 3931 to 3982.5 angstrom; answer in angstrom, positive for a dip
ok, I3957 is 5.3 angstrom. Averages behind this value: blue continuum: 33.9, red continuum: 36.1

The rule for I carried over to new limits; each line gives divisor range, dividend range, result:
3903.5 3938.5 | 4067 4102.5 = 1.16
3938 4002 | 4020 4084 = 1.12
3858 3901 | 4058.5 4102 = 1.12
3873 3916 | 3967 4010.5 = 1.04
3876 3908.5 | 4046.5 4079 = 1.15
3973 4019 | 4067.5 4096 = 1.04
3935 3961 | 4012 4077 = 1.11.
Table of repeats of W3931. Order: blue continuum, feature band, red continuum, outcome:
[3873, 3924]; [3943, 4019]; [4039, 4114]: 0.03 mag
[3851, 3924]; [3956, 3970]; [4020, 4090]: 0.17 mag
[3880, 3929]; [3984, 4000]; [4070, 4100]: -0.07 mag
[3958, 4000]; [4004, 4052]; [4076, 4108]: -0.08 mag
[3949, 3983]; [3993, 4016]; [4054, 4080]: -0.09 mag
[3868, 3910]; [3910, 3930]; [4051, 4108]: -0.04 mag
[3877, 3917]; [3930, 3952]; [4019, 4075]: 0.08 mag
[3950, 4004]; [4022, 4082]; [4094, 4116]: -0.05 mag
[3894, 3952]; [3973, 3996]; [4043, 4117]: 0.04 mag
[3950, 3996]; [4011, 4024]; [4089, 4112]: -0.11 mag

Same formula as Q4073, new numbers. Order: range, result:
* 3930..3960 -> 16.78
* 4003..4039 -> 28.91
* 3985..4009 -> 29.4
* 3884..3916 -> 21.59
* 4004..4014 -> 30.94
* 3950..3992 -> 14.6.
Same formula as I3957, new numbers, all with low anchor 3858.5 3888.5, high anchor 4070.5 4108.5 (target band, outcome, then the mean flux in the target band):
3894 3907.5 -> 0.67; 33.8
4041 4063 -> -0.34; 35.5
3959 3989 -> 3.74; 30.9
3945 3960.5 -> 0.29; 34.7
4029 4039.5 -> -0.19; 35.7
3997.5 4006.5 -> 0.05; 35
